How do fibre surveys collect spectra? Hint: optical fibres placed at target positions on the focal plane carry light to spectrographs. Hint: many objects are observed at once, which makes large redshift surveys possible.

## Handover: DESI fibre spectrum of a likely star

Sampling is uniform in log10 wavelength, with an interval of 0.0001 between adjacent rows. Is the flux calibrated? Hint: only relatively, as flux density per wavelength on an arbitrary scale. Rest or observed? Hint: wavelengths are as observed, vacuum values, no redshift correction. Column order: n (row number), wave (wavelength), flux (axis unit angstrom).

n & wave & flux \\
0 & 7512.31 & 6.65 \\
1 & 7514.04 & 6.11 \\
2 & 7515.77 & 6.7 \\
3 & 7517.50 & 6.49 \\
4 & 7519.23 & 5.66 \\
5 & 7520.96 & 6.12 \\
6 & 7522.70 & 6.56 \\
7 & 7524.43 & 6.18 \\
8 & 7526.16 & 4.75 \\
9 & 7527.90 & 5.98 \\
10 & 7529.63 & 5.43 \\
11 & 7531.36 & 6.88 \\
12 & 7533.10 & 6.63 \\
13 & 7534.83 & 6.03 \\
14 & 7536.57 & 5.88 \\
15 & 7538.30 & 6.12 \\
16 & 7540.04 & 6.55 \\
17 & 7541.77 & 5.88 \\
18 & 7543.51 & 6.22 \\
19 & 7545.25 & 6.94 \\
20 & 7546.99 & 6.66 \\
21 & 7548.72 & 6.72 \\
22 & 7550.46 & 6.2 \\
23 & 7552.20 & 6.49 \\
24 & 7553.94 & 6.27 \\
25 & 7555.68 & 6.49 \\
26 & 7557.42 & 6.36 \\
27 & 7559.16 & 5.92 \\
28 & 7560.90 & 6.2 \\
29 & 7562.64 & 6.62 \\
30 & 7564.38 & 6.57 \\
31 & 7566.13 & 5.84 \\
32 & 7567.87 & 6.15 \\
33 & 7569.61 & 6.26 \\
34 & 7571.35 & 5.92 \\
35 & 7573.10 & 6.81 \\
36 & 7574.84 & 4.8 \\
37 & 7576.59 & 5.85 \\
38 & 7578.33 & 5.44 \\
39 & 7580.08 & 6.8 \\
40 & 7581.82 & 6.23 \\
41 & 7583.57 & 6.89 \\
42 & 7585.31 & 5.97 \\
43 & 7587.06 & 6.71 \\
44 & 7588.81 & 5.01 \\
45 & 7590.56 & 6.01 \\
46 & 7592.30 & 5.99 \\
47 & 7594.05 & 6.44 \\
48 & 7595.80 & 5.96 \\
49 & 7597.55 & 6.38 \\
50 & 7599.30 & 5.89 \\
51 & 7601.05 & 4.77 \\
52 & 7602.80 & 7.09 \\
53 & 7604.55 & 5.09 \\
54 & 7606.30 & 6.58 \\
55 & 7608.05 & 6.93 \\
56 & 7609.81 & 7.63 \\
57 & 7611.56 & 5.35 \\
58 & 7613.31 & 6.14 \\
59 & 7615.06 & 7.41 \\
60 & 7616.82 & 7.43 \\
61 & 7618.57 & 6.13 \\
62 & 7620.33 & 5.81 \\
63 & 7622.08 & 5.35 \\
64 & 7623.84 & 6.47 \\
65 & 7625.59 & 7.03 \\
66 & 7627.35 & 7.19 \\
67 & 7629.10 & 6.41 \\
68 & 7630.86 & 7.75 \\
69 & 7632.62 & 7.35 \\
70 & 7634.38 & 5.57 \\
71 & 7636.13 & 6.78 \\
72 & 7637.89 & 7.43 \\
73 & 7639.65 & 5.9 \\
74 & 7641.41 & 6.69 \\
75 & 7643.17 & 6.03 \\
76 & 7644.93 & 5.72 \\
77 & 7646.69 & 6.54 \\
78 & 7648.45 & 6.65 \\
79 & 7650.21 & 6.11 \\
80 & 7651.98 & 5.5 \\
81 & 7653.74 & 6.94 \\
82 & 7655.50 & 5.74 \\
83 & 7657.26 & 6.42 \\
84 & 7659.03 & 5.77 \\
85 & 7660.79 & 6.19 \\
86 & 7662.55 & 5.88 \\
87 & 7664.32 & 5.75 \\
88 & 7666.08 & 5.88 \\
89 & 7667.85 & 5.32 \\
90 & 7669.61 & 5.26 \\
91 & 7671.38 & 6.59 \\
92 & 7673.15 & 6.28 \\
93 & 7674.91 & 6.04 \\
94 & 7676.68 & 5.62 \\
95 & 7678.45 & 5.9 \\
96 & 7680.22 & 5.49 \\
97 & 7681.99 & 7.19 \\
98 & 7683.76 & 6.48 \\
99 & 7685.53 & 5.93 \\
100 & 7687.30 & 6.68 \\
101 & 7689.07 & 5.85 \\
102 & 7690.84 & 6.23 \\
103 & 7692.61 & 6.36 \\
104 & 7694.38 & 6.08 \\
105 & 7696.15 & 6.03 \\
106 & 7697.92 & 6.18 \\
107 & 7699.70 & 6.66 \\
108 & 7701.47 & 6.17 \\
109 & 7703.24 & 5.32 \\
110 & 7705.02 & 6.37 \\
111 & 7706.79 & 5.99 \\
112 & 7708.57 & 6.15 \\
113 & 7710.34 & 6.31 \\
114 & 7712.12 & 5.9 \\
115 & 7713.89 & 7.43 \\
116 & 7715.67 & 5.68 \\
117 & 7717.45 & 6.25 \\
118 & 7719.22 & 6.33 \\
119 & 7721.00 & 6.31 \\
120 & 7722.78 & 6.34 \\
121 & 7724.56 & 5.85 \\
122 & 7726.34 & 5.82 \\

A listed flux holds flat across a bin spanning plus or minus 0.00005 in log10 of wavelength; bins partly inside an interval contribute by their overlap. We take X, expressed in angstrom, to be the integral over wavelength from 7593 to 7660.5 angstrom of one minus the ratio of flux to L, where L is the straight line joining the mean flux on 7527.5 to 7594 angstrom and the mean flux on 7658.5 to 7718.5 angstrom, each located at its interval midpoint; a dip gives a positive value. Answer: -2.5 angstrom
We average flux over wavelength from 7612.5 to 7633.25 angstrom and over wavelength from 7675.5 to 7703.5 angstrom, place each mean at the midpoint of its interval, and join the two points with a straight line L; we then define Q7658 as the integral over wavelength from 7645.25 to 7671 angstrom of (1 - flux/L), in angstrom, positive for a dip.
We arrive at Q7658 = 1.6 angstrom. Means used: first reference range 6.7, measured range 6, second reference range 6.15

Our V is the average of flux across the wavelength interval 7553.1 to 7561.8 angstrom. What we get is 6.25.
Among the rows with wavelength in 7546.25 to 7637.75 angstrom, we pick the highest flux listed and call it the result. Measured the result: 7.75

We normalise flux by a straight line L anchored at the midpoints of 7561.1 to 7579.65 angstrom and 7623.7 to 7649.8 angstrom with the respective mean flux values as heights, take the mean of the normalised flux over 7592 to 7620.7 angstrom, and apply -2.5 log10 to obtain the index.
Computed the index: 0.01 mag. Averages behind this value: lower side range 6.05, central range 6.31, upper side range 6.63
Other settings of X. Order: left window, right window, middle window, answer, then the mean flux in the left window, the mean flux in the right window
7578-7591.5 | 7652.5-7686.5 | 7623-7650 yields -2.39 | 6.16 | 6.03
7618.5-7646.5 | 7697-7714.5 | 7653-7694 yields 1.73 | 6.49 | 6.23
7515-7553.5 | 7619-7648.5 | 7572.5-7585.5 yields 0.53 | 6.23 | 6.5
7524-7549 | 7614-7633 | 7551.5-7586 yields 1.03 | 6.18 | 6.73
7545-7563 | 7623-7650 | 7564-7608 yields 2.92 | 6.42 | 6.62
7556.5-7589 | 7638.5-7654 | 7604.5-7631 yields -1.55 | 6.15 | 6.22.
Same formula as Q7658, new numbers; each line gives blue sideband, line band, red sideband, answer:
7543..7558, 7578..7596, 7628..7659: 0.9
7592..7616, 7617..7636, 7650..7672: -1.3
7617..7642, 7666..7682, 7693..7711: 1.0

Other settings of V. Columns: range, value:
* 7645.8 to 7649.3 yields 6.59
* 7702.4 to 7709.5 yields 5.96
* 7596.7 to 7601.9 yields 5.68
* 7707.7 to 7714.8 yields 6.45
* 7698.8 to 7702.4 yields 6.4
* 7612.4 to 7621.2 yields 6.58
